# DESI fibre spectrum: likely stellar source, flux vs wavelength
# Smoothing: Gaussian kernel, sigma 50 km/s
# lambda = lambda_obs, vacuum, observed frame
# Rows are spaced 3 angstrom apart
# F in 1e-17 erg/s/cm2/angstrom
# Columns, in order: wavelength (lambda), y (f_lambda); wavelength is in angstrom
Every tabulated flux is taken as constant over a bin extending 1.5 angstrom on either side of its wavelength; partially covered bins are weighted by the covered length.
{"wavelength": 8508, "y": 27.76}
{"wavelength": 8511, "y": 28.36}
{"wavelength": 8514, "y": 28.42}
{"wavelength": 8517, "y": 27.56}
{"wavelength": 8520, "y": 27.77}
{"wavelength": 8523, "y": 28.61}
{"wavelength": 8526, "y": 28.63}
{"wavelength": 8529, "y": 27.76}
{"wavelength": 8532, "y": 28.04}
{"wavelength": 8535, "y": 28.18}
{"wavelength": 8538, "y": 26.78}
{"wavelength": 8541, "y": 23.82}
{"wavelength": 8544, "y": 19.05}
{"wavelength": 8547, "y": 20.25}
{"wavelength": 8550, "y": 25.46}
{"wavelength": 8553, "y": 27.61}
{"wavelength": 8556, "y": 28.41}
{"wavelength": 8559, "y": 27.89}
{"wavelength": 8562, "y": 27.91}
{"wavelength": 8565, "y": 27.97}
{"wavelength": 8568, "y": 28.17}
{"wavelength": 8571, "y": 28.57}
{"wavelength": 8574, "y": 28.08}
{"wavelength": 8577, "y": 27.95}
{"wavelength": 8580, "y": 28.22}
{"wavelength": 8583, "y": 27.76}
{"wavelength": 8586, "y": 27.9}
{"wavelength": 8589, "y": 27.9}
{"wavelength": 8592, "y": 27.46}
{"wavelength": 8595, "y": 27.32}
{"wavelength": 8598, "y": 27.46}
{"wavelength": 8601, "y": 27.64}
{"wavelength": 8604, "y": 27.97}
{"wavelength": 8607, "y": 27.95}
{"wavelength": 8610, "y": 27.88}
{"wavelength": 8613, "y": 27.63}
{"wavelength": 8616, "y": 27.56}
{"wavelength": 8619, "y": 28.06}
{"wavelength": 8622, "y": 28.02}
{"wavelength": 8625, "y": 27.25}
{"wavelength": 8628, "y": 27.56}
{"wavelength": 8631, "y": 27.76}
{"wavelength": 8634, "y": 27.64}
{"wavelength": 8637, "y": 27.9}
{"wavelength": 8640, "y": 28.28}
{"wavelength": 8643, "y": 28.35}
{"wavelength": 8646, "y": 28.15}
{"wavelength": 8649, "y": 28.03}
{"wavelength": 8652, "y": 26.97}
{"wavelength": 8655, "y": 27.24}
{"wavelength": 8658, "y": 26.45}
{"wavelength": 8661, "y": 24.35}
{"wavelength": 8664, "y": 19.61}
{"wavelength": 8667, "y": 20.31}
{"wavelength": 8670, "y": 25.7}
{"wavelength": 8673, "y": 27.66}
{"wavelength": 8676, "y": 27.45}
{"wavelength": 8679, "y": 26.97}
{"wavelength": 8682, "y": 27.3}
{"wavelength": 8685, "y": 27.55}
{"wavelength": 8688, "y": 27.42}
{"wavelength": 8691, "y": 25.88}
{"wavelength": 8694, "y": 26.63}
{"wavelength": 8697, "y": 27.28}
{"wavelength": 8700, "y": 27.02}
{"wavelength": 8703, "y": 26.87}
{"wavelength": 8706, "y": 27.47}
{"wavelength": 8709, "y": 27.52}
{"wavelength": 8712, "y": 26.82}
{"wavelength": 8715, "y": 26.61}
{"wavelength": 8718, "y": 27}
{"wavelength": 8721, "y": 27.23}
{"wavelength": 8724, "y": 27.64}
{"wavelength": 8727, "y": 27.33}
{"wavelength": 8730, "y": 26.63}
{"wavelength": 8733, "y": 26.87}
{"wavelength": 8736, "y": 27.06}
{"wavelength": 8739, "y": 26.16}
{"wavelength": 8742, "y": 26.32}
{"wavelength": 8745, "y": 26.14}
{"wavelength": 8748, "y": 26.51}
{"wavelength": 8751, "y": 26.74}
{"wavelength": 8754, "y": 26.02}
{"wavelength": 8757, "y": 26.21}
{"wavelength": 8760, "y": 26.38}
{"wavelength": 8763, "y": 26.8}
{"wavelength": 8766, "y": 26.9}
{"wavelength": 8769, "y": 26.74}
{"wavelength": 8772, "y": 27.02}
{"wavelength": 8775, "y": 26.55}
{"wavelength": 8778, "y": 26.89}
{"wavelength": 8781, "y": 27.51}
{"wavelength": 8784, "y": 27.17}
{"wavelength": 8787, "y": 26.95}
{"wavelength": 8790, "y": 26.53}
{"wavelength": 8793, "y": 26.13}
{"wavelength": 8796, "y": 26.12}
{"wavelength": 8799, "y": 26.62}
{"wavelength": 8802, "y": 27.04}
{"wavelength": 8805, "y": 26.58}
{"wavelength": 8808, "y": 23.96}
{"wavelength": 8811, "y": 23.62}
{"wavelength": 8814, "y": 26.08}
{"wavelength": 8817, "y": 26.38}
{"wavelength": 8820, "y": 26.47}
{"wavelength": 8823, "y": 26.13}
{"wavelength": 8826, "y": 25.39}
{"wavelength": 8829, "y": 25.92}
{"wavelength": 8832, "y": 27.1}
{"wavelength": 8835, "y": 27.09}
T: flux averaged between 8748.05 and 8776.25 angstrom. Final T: 26.6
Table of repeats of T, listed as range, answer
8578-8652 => 27.8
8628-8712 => 26.7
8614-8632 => 27.7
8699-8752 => 26.9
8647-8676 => 25.3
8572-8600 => 27.8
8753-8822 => 26.4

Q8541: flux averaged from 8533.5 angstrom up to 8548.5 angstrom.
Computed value 23.6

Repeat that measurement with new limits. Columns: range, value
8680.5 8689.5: 27.4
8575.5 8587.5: 28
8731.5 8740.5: 26.7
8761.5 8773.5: 26.9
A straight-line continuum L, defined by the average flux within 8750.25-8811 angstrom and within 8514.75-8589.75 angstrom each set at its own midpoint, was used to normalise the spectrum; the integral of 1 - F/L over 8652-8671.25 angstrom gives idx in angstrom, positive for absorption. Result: 1.9 angstrom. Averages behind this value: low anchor 27.1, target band 24.2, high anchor 26.5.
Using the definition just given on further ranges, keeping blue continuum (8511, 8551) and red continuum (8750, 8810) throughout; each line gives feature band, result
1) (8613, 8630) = -0.9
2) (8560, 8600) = -2.4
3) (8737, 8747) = 0.1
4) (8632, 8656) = -1.3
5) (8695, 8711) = -0.5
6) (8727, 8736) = -0.1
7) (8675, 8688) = -0.4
